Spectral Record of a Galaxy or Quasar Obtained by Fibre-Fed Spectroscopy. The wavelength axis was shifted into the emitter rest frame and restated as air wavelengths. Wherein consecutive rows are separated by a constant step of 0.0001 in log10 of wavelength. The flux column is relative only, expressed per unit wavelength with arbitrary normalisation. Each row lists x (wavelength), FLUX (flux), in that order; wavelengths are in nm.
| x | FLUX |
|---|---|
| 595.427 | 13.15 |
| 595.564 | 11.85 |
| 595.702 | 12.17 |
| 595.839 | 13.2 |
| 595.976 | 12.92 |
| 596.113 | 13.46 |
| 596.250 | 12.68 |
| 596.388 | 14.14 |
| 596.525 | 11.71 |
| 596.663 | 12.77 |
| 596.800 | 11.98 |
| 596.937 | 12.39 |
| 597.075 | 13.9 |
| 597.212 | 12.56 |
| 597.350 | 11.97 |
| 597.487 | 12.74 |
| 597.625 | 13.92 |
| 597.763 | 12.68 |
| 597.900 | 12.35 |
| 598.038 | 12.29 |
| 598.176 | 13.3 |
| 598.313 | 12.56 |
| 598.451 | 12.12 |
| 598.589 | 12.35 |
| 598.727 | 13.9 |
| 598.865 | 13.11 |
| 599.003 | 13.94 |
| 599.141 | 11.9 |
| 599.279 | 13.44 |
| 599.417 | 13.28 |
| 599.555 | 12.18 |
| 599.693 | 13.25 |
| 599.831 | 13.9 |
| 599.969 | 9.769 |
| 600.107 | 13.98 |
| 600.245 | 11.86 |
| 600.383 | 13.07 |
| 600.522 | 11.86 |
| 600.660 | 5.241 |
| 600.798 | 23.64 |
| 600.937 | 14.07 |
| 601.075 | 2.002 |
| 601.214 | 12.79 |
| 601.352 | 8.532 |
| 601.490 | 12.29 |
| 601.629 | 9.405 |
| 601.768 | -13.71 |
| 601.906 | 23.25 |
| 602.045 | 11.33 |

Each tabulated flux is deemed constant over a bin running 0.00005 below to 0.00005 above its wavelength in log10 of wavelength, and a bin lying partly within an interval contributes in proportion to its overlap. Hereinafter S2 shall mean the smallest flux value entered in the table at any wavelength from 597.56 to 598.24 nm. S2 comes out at 12.29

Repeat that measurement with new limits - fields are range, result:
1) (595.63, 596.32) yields 12.17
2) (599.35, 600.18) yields 9.769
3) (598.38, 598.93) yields 12.12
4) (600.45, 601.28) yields 2.002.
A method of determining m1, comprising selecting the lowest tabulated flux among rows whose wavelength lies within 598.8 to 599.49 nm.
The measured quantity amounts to 11.9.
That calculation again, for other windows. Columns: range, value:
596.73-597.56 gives 11.97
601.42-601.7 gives 9.405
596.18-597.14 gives 11.71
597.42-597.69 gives 12.74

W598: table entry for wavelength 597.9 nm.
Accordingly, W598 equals 12.35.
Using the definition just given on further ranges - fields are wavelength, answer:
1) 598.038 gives 12.29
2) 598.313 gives 12.56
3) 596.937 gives 12.39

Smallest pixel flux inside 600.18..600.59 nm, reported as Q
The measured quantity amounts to 11.86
